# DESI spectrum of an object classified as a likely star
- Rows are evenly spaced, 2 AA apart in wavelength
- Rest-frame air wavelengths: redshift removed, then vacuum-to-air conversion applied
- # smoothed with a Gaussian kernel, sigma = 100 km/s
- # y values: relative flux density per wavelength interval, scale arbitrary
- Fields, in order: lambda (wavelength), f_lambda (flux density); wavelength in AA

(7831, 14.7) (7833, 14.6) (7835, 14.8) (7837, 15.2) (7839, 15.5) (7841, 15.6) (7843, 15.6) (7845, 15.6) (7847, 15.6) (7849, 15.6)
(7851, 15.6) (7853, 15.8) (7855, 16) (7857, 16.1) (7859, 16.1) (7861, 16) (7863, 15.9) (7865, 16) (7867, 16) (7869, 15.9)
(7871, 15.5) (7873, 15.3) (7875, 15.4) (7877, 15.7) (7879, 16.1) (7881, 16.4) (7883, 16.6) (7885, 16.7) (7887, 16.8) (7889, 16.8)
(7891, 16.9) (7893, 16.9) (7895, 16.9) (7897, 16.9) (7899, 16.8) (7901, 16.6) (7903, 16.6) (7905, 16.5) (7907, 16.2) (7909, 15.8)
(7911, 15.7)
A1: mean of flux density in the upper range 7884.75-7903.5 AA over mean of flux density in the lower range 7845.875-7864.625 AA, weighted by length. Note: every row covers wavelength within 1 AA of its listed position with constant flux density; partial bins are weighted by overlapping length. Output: 1.06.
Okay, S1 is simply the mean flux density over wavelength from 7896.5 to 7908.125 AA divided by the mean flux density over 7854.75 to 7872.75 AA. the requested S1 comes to 1.0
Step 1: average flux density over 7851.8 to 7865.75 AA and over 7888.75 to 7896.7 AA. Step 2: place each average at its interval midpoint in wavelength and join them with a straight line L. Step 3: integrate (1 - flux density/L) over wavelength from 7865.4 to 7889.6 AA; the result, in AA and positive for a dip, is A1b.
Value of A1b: 0.6 AA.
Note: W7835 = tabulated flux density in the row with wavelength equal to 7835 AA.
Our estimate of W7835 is 14.8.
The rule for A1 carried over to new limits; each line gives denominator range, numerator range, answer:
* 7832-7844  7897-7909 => 1.08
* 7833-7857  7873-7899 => 1.06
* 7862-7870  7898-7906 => 1.04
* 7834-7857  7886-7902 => 1.08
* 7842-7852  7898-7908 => 1.06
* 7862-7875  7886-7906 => 1.07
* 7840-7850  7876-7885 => 1.04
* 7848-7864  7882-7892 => 1.05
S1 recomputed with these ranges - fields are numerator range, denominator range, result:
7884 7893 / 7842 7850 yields 1.08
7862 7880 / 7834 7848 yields 1.02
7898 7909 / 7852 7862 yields 1.03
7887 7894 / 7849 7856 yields 1.07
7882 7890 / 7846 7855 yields 1.07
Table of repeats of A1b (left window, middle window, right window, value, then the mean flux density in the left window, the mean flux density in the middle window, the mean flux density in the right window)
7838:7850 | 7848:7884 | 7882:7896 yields 0.6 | 15.6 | 15.9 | 16.8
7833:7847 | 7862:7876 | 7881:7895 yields 0.4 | 15.3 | 15.7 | 16.8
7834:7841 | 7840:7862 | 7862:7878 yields -0.5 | 15.2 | 15.8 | 15.7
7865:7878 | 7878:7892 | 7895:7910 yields -0.5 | 15.7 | 16.6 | 16.5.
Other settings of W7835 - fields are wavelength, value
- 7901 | 16.6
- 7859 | 16.1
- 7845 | 15.6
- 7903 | 16.6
